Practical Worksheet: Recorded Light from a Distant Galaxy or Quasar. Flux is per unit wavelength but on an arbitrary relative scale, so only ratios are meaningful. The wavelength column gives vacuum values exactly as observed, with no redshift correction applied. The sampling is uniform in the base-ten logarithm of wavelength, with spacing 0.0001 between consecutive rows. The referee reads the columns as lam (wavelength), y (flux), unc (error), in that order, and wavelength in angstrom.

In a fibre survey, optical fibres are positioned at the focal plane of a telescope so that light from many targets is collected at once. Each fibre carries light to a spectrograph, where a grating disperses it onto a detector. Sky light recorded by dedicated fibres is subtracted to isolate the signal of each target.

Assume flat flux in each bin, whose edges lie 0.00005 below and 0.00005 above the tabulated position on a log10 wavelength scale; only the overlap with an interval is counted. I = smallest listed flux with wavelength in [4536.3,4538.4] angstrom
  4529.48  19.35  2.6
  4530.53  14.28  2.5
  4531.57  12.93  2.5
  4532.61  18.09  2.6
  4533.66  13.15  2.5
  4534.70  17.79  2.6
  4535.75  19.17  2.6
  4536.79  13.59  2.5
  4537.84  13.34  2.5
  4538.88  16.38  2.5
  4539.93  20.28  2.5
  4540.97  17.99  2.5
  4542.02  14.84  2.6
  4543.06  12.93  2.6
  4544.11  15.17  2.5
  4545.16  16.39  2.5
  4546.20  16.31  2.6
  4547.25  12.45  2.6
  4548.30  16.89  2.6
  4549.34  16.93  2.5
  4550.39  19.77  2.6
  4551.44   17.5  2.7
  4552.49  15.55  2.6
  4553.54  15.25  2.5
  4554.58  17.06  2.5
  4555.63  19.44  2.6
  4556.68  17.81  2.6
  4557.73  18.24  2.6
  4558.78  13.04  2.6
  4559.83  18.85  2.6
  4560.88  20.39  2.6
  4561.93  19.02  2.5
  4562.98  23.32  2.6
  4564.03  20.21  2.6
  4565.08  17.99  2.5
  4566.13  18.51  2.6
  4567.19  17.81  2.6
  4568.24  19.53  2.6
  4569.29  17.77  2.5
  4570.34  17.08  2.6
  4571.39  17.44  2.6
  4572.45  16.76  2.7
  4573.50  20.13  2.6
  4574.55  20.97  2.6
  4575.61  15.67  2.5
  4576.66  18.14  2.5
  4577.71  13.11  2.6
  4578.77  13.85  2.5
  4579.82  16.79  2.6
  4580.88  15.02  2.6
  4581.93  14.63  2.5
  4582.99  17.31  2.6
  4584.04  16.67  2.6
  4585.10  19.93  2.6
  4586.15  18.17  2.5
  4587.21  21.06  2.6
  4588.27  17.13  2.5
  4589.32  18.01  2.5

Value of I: 13.34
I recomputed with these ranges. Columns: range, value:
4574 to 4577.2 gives 15.67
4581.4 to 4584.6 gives 14.63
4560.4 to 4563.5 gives 19.02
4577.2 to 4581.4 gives 13.11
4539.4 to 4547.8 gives 12.45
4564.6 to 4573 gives 16.76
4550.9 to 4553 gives 15.55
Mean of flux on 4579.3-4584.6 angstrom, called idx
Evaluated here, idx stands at 16.1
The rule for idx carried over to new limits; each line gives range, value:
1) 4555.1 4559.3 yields 17.1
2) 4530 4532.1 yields 13.6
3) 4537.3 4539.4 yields 14.8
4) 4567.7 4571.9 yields 18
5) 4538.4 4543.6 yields 16.5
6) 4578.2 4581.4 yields 15.2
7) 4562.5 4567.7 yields 19.5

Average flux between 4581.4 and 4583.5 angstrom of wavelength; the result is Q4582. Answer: 16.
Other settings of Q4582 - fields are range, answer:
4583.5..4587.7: 18.9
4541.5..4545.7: 14.9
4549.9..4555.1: 17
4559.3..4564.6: 20.3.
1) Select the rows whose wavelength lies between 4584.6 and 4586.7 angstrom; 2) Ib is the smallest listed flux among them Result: 18.17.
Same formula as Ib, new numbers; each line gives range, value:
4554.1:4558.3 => 17.06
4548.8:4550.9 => 16.93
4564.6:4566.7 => 17.99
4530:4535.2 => 12.93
